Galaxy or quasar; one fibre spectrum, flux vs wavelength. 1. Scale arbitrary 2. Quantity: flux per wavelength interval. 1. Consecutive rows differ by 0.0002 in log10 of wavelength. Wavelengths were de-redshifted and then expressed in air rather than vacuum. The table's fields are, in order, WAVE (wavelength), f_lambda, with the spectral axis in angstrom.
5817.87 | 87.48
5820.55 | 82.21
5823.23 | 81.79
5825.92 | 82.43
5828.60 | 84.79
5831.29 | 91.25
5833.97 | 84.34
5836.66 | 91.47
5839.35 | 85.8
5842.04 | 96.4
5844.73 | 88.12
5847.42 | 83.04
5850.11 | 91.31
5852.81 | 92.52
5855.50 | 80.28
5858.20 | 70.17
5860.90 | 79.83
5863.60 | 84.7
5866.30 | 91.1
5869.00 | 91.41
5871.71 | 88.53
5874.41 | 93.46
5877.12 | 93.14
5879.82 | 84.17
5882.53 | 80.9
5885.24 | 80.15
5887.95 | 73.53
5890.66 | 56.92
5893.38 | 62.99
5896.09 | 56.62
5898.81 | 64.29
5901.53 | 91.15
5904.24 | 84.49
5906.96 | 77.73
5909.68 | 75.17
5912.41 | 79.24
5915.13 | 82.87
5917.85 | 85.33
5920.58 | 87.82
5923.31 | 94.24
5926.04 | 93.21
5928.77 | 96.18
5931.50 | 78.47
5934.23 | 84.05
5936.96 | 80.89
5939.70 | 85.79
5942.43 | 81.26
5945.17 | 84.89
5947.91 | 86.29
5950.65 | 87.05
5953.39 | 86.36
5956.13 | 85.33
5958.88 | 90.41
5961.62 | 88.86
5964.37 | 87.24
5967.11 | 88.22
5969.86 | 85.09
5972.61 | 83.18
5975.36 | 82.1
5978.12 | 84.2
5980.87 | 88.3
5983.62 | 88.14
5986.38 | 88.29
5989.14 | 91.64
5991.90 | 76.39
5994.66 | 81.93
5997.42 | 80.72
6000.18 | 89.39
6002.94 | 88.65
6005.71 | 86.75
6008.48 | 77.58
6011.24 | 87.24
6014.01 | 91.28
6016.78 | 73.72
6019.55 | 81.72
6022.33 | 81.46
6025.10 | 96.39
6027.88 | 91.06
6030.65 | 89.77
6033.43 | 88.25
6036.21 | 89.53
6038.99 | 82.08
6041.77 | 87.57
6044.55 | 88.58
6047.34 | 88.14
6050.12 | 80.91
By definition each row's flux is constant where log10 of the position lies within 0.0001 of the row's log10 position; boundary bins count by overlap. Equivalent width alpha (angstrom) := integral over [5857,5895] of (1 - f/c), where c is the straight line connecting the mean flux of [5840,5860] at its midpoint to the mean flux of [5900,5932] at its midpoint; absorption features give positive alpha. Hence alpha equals 2.3 angstrom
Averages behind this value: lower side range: 85.8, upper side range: 85.6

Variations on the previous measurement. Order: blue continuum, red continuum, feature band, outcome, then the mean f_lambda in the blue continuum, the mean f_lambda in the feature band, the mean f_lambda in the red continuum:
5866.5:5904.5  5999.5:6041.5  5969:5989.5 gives -0.5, 78.9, 86.1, 86.3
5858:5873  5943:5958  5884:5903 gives 3.6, 85.3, 69.4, 85.8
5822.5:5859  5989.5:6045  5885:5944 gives 4.3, 86.3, 79.7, 85.6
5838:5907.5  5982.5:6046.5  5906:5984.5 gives -1.5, 81.7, 85.5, 86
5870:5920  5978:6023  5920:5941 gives -1.8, 78.6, 87.6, 84.6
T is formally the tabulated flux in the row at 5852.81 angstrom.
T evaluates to 92.52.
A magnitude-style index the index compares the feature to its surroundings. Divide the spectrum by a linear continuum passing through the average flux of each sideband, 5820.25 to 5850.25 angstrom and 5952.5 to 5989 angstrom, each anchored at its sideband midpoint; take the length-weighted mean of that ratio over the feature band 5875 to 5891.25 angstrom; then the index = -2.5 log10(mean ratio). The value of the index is 0.09 mag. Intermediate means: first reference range 86.9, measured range 79.9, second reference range 86.8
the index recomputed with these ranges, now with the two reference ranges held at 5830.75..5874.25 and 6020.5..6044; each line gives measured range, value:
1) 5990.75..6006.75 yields 0.05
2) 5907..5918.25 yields 0.10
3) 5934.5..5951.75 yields 0.04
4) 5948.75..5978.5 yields 0.02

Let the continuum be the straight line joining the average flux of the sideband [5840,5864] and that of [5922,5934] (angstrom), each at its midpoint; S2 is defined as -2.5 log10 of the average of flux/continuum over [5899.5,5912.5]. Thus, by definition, 0.10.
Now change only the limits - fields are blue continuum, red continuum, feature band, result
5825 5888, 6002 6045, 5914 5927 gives -0.03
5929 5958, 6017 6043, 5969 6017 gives 0.01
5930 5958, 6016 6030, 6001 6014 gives -0.01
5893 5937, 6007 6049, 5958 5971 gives -0.06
